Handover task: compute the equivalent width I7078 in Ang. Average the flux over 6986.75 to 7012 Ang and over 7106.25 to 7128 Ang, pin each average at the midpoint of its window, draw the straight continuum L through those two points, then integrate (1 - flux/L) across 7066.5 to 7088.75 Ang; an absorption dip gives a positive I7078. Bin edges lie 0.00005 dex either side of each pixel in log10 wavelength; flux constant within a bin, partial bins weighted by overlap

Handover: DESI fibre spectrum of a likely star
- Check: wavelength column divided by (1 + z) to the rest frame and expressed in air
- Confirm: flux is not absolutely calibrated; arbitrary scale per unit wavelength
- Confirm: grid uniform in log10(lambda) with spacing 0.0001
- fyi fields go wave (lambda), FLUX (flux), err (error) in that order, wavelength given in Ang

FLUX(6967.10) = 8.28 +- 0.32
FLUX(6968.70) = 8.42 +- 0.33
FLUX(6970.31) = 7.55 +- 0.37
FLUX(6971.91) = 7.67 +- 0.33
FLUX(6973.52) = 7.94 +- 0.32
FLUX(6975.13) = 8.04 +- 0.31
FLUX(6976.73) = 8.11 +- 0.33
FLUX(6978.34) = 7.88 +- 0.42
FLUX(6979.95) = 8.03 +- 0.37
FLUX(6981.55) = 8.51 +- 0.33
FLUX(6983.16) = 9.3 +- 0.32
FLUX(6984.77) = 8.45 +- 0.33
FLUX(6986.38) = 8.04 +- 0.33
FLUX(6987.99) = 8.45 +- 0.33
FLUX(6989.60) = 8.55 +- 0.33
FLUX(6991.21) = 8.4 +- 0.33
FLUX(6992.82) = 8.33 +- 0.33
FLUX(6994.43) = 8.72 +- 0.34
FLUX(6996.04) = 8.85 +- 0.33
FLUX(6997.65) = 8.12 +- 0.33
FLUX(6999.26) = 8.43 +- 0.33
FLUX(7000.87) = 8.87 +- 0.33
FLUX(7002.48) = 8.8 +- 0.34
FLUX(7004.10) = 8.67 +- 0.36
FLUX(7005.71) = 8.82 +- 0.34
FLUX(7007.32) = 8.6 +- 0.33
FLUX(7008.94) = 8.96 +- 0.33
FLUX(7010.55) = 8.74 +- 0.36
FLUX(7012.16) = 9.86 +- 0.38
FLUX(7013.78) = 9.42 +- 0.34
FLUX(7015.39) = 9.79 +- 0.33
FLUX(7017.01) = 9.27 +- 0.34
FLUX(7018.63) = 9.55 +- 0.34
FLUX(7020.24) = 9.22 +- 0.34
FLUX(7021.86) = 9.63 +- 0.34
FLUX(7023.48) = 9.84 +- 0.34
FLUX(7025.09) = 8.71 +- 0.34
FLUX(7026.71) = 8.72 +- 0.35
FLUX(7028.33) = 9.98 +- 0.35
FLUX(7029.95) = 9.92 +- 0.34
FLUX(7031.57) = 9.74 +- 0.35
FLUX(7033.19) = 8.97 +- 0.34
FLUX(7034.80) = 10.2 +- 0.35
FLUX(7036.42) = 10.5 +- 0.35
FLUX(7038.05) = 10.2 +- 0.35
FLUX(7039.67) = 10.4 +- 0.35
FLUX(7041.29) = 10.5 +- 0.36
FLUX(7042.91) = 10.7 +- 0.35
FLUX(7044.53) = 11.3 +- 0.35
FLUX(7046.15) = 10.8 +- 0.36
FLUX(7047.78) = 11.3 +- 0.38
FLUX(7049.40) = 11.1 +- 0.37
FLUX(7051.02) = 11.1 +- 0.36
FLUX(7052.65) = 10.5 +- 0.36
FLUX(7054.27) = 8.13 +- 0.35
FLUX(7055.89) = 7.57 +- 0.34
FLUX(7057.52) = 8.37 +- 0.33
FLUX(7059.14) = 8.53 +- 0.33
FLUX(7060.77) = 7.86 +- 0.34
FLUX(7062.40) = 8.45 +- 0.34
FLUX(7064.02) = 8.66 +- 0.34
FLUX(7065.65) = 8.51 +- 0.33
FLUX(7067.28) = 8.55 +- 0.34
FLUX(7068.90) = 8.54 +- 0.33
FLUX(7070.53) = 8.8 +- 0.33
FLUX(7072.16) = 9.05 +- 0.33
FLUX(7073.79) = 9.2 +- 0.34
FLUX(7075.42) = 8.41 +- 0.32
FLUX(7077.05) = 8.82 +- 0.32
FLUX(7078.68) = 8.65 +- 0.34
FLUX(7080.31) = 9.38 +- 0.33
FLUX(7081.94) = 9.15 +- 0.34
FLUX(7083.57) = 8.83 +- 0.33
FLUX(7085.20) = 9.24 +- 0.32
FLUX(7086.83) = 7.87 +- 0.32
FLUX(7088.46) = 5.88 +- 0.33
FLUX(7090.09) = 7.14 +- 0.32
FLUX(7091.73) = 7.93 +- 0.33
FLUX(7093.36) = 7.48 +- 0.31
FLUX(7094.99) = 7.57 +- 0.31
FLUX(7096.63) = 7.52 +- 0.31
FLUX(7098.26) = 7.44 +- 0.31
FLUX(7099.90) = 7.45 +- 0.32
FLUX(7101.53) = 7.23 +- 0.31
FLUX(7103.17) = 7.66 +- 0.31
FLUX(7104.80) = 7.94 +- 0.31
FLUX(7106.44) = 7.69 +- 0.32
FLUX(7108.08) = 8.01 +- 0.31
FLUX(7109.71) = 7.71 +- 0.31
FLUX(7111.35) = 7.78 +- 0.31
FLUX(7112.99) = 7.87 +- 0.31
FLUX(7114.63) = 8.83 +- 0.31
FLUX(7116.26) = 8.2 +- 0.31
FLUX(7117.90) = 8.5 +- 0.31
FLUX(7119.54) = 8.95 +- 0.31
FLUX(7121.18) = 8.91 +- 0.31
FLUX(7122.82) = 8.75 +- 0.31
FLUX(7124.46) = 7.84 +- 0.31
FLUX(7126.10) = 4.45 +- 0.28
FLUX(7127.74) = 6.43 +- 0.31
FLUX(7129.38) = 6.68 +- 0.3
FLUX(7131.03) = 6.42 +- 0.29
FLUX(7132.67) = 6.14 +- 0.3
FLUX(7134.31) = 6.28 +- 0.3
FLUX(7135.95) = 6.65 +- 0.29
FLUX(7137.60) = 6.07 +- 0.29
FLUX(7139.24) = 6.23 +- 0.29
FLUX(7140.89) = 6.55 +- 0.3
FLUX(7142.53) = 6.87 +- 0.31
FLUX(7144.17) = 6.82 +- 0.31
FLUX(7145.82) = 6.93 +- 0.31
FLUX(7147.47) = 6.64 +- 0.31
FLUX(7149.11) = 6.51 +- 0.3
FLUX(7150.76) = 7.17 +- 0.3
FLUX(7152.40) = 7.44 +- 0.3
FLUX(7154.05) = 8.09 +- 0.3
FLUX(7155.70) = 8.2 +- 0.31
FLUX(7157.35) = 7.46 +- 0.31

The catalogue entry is -1.41 Ang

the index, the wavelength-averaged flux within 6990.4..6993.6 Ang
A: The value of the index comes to 8.36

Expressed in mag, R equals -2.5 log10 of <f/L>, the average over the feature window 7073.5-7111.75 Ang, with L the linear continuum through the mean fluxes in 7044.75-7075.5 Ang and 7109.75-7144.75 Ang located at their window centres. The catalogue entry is 0.03 mag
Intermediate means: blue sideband 9.18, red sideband 7.21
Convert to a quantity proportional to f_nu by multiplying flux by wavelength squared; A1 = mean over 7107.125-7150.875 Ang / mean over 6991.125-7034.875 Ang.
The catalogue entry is 0.8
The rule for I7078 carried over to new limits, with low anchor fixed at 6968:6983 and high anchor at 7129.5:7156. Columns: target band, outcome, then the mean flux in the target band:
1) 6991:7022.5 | -4.6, 8.96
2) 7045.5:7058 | -4.0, 9.88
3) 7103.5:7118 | -2.1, 8.03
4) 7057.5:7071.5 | -2.1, 8.49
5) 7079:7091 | -1.7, 8.23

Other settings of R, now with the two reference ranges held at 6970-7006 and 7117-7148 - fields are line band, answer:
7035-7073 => -0.23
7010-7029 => -0.17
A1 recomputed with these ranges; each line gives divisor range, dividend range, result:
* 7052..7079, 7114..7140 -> 0.85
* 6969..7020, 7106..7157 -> 0.88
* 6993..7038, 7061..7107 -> 0.90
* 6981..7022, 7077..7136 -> 0.90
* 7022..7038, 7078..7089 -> 0.89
